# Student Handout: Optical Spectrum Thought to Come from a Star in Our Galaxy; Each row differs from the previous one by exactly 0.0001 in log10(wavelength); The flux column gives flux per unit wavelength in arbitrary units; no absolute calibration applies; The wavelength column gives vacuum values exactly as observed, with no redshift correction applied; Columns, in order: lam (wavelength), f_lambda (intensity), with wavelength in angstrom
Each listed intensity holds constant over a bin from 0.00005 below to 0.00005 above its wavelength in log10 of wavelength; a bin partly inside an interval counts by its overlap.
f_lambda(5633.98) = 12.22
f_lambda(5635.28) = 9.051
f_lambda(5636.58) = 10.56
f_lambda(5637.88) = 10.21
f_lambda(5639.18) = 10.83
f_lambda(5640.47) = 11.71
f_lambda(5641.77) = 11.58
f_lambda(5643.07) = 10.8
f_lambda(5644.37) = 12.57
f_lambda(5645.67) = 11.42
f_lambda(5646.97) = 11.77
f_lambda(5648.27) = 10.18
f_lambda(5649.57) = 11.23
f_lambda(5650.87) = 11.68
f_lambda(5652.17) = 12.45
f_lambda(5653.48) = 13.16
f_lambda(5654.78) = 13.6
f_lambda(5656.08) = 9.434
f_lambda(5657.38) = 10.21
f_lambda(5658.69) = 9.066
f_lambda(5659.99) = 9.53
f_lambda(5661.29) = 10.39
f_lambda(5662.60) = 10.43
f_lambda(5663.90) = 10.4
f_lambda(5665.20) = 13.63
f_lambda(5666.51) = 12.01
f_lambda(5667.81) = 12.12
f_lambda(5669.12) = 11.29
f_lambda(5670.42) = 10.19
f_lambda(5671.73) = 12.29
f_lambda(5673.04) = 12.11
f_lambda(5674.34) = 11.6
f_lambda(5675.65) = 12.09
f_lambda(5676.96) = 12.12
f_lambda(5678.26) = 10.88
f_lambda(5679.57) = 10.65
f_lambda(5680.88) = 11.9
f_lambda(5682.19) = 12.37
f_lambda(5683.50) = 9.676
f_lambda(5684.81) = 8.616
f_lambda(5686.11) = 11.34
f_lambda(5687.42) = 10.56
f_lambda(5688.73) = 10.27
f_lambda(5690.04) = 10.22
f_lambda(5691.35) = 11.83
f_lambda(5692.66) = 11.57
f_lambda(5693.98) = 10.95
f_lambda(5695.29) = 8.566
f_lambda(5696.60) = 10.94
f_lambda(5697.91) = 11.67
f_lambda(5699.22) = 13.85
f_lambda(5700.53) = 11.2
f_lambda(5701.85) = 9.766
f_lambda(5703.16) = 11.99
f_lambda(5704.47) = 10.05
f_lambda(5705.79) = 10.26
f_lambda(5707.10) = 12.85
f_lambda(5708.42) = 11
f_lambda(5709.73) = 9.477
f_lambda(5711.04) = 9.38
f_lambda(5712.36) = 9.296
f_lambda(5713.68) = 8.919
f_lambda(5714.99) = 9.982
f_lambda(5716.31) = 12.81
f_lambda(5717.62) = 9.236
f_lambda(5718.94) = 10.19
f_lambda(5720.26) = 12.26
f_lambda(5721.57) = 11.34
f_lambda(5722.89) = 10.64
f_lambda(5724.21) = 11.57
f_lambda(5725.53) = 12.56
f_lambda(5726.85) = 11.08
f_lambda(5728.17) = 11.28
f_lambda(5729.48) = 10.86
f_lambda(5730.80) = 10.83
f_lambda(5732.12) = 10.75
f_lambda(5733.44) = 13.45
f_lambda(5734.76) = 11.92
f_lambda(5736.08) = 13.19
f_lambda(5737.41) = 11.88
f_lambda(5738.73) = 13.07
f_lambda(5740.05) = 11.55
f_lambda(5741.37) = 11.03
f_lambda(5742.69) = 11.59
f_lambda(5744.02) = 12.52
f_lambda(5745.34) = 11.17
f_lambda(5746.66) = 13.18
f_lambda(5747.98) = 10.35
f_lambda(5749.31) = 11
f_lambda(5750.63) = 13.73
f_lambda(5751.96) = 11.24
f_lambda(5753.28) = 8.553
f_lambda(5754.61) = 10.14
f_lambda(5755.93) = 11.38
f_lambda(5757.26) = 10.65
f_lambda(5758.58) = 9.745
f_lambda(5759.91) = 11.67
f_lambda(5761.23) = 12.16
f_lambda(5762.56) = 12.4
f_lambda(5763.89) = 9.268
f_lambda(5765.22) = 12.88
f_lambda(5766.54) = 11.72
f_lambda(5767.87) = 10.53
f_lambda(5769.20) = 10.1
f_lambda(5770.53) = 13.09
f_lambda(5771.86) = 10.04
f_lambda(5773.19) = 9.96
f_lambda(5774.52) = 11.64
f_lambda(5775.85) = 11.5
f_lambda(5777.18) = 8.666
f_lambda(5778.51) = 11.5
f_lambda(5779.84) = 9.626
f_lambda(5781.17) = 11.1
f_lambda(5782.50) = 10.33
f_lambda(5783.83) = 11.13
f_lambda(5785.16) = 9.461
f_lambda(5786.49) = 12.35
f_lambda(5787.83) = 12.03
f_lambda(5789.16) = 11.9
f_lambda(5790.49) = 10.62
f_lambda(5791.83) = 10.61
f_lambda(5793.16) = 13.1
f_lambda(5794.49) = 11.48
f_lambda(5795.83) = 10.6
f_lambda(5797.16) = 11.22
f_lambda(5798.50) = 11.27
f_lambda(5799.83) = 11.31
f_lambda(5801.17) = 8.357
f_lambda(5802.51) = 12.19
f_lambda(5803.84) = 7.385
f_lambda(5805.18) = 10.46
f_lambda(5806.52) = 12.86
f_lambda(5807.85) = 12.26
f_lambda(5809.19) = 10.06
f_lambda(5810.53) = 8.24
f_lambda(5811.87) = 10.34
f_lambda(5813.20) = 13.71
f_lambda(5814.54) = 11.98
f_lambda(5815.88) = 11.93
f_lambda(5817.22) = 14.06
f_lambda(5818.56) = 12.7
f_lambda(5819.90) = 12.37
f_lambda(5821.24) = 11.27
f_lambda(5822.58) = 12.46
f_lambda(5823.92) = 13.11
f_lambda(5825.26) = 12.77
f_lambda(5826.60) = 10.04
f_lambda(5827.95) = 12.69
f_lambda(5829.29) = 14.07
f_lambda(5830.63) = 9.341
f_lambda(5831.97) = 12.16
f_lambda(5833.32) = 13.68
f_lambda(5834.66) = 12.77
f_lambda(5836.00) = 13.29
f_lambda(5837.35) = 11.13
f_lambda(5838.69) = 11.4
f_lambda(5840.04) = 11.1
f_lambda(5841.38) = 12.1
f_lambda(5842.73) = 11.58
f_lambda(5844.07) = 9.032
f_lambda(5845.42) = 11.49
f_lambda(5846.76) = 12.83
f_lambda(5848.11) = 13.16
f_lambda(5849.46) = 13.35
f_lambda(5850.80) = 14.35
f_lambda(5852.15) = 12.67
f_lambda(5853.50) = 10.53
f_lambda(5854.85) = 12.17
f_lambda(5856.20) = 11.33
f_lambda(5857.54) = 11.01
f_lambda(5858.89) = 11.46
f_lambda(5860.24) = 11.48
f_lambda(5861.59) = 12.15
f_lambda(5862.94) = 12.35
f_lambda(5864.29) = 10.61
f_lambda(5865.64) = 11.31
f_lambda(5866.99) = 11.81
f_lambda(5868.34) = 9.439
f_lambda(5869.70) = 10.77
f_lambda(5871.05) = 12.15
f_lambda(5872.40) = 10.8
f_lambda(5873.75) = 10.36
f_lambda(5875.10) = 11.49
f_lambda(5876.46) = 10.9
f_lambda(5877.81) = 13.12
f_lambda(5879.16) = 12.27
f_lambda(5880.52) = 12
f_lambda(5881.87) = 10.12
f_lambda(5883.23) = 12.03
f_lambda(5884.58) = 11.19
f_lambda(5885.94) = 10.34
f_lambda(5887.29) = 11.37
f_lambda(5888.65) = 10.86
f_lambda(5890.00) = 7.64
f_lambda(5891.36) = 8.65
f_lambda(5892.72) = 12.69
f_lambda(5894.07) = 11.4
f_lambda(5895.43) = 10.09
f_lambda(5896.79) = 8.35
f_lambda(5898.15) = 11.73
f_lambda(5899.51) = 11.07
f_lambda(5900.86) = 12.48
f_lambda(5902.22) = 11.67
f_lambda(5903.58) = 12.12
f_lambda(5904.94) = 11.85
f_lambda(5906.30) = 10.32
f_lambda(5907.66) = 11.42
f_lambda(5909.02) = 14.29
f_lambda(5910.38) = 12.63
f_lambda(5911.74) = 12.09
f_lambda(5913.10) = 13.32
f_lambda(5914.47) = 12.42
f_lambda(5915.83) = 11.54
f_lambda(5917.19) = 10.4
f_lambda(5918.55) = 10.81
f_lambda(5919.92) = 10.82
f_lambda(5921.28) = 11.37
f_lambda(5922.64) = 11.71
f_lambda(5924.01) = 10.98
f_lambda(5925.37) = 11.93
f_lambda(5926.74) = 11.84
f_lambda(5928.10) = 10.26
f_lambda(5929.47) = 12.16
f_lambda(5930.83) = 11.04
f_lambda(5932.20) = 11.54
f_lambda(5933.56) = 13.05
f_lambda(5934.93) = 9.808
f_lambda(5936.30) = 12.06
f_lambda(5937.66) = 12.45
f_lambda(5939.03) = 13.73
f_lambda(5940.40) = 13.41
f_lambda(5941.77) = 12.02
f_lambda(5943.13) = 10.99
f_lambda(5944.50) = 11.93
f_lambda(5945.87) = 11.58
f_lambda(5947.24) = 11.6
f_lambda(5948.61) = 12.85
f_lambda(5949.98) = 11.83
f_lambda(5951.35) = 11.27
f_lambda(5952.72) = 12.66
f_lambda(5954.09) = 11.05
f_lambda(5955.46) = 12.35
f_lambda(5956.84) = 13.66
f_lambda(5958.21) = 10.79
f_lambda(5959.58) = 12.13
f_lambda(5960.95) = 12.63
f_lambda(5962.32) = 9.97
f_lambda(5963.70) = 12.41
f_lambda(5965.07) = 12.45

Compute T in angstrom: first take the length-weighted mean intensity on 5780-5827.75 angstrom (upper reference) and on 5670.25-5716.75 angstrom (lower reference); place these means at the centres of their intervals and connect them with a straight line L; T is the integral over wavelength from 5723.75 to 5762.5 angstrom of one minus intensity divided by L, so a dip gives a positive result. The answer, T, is -1.5 angstrom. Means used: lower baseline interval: 10.9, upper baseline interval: 11.3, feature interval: 11.5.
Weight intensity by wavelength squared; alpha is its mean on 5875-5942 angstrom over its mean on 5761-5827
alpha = 1.1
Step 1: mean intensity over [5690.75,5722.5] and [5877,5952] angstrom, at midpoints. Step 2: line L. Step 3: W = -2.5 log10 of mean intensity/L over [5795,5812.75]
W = 0.06 mag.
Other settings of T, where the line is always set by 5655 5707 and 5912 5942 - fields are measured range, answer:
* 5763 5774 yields 0.3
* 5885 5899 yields 1.6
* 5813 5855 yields -2.7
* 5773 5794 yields 0.6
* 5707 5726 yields 0.7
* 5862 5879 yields 0.4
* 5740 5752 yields -0.6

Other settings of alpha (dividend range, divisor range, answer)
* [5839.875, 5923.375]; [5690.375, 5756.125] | 1.08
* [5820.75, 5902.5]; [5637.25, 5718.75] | 1.11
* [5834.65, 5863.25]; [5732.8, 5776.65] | 1.08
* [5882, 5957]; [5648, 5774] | 1.11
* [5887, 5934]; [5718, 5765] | 1.05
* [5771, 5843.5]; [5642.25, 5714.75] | 1.08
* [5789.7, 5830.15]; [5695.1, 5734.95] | 1.08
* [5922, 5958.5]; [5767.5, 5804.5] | 1.16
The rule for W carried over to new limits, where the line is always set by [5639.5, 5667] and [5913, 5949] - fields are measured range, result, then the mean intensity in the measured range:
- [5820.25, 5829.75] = -0.068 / 12.3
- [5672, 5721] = 0.046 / 10.9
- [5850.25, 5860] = -0.025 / 11.9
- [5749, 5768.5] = 0.030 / 11.1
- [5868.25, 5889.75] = 0.045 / 11.2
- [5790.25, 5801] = 0.034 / 11.2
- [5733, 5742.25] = -0.076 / 12.3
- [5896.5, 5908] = 0.035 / 11.3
